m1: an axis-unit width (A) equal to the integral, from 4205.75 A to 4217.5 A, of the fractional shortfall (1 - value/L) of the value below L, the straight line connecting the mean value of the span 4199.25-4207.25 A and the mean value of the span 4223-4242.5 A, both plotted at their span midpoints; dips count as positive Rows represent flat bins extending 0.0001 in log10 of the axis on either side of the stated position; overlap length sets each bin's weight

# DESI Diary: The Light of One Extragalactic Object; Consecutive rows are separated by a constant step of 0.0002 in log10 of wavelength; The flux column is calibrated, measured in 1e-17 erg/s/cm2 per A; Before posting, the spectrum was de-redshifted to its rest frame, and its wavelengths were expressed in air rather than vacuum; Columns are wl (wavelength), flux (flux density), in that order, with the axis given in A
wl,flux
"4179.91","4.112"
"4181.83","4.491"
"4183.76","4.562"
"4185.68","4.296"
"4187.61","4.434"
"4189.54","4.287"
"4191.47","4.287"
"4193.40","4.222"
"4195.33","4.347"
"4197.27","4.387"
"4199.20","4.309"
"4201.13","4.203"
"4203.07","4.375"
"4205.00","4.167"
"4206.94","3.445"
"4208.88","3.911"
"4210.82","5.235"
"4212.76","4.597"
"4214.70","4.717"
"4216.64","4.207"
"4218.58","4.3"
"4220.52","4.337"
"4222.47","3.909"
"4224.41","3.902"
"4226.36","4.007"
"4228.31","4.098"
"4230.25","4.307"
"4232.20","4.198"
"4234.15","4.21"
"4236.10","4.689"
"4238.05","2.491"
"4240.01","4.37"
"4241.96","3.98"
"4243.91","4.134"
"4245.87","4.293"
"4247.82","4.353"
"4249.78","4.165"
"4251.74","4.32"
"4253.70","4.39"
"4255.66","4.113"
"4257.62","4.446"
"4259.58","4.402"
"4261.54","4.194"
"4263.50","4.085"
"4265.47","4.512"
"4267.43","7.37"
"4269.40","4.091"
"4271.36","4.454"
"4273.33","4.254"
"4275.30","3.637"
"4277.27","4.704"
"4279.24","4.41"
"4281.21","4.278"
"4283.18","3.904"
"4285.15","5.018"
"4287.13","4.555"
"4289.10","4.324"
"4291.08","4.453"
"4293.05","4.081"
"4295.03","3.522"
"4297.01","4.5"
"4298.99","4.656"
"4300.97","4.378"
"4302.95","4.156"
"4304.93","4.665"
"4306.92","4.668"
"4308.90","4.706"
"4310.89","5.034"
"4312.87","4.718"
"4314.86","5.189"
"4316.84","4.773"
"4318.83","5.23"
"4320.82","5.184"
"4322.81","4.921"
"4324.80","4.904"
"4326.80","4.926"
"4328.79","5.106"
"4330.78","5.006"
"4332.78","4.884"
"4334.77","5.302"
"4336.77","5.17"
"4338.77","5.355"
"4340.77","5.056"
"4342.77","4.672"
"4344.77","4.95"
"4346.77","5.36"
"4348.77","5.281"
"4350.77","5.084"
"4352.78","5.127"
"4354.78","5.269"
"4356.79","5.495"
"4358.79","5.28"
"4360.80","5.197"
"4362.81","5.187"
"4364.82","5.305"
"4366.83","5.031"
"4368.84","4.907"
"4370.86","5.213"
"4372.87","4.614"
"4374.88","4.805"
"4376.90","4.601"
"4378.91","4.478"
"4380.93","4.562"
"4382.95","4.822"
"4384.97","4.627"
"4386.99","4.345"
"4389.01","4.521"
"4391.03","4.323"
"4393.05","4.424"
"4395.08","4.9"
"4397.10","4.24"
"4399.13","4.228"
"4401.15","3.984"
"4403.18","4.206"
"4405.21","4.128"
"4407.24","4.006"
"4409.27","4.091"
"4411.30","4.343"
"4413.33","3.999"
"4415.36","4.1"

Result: -0.7 A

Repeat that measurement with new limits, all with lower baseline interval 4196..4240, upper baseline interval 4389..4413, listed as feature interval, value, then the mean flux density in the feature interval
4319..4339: -4.0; 5.07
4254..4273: -1.8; 4.61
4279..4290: -0.5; 4.42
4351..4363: -2.8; 5.25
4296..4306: -0.6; 4.47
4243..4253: -0.1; 4.25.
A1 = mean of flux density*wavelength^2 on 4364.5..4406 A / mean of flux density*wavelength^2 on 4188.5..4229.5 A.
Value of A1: 1.17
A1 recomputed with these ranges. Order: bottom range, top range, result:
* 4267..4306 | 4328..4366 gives 1.20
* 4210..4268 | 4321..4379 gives 1.23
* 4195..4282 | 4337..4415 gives 1.17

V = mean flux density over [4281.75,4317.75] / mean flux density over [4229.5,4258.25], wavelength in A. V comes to 1.09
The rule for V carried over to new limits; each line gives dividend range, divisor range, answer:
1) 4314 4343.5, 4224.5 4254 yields 1.23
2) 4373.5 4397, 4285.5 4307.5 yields 1.05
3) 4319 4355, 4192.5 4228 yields 1.20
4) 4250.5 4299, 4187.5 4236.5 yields 1.04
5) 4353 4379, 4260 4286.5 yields 1.12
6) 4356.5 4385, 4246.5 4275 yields 1.10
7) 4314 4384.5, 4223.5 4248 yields 1.24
